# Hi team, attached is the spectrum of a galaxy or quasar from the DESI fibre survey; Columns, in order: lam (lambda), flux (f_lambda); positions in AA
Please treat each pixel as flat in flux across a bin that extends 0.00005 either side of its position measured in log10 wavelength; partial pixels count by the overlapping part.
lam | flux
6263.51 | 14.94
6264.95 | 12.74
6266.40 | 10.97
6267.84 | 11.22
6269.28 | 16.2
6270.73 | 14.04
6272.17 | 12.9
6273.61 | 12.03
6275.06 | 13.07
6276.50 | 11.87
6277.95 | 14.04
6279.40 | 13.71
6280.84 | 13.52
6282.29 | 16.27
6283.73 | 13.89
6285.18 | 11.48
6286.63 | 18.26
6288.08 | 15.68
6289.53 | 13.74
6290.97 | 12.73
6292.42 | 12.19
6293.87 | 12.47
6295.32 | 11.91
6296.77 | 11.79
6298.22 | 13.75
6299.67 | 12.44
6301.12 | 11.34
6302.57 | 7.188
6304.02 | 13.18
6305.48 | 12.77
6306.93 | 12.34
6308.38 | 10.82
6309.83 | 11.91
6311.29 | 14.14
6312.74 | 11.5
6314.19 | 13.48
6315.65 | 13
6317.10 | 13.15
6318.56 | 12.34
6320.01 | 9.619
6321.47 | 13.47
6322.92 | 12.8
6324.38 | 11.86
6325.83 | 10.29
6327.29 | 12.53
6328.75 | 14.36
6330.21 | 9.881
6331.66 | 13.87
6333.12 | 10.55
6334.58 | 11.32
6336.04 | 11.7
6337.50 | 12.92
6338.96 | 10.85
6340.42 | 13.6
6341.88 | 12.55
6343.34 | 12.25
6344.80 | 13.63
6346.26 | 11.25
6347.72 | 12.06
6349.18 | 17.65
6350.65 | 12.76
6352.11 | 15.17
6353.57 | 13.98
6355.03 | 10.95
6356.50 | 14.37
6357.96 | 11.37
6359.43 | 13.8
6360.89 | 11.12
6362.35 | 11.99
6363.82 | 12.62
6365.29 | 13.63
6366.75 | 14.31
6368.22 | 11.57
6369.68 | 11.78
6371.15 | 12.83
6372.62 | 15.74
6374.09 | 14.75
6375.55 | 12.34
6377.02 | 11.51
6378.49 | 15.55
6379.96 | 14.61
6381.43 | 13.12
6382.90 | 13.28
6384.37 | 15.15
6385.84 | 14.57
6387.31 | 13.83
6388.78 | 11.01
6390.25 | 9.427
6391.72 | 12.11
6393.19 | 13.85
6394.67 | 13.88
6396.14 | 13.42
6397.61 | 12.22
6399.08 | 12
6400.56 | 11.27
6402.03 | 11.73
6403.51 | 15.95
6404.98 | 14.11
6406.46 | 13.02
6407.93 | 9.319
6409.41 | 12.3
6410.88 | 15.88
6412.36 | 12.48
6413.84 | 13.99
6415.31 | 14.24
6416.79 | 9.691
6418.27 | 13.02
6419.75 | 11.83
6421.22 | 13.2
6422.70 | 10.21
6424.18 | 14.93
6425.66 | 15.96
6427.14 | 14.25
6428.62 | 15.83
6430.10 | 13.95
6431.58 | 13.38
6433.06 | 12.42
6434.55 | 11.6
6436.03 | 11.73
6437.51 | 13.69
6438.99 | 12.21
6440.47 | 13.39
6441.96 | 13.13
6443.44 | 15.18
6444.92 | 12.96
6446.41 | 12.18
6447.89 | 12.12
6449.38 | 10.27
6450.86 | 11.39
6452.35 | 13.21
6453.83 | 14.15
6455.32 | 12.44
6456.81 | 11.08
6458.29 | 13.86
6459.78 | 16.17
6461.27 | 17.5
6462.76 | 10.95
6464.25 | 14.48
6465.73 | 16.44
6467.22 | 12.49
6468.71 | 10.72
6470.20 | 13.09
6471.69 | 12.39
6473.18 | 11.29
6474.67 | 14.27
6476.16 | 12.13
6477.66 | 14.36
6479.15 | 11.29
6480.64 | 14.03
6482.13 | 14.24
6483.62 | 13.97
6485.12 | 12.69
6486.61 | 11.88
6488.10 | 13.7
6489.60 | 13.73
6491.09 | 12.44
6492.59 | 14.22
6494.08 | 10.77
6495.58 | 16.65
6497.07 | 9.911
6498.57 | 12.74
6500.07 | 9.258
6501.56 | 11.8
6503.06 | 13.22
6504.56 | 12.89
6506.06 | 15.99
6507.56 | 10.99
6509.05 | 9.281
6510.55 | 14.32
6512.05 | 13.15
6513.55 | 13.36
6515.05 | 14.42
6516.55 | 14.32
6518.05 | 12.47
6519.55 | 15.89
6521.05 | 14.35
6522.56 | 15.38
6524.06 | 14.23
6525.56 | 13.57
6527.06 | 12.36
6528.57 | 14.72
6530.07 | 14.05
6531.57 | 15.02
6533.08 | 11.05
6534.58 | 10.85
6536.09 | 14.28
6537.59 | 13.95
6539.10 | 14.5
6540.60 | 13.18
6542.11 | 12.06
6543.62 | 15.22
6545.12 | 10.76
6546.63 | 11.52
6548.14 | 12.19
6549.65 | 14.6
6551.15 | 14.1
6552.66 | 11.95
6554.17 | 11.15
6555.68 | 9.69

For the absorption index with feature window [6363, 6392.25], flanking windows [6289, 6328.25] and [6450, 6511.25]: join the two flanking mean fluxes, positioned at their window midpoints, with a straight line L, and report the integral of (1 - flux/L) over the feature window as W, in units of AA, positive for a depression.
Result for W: -1.6 AA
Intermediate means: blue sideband 12.2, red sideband 13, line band 13.2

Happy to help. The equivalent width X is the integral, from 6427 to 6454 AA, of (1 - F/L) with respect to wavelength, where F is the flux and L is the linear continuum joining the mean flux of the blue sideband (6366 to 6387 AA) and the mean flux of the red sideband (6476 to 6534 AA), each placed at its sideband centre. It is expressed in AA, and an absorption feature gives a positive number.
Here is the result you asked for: 1.0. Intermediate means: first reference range 13.7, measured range 13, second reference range 13.2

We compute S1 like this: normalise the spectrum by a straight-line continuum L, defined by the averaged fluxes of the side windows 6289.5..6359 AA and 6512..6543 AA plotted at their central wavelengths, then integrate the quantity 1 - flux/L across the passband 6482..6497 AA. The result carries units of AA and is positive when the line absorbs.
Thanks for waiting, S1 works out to 0.2 AA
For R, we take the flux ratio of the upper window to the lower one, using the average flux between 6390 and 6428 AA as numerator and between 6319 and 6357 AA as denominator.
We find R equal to 1.03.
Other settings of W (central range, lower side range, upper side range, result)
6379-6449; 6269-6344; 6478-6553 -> -0.70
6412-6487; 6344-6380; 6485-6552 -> 0.43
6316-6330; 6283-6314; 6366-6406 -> 0.66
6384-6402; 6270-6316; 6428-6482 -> 0.55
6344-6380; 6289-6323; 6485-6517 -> -2.41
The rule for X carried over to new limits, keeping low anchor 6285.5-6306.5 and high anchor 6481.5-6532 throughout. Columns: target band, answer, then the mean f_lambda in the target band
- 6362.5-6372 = 0.1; 12.8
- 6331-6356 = 0.2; 12.8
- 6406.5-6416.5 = 0.1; 12.9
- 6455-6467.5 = -0.8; 14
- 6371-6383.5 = -0.8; 13.8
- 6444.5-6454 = 0.7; 12.2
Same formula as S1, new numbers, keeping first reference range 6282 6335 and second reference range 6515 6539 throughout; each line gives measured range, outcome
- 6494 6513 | 1.7 AA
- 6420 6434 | -0.5 AA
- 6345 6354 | -0.7 AA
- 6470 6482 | 0.5 AA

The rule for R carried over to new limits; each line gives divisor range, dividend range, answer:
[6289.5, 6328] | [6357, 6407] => 1.07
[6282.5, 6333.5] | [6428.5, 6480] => 1.04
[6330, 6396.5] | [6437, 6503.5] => 1.00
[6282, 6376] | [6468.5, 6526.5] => 1.03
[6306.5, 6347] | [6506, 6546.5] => 1.10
